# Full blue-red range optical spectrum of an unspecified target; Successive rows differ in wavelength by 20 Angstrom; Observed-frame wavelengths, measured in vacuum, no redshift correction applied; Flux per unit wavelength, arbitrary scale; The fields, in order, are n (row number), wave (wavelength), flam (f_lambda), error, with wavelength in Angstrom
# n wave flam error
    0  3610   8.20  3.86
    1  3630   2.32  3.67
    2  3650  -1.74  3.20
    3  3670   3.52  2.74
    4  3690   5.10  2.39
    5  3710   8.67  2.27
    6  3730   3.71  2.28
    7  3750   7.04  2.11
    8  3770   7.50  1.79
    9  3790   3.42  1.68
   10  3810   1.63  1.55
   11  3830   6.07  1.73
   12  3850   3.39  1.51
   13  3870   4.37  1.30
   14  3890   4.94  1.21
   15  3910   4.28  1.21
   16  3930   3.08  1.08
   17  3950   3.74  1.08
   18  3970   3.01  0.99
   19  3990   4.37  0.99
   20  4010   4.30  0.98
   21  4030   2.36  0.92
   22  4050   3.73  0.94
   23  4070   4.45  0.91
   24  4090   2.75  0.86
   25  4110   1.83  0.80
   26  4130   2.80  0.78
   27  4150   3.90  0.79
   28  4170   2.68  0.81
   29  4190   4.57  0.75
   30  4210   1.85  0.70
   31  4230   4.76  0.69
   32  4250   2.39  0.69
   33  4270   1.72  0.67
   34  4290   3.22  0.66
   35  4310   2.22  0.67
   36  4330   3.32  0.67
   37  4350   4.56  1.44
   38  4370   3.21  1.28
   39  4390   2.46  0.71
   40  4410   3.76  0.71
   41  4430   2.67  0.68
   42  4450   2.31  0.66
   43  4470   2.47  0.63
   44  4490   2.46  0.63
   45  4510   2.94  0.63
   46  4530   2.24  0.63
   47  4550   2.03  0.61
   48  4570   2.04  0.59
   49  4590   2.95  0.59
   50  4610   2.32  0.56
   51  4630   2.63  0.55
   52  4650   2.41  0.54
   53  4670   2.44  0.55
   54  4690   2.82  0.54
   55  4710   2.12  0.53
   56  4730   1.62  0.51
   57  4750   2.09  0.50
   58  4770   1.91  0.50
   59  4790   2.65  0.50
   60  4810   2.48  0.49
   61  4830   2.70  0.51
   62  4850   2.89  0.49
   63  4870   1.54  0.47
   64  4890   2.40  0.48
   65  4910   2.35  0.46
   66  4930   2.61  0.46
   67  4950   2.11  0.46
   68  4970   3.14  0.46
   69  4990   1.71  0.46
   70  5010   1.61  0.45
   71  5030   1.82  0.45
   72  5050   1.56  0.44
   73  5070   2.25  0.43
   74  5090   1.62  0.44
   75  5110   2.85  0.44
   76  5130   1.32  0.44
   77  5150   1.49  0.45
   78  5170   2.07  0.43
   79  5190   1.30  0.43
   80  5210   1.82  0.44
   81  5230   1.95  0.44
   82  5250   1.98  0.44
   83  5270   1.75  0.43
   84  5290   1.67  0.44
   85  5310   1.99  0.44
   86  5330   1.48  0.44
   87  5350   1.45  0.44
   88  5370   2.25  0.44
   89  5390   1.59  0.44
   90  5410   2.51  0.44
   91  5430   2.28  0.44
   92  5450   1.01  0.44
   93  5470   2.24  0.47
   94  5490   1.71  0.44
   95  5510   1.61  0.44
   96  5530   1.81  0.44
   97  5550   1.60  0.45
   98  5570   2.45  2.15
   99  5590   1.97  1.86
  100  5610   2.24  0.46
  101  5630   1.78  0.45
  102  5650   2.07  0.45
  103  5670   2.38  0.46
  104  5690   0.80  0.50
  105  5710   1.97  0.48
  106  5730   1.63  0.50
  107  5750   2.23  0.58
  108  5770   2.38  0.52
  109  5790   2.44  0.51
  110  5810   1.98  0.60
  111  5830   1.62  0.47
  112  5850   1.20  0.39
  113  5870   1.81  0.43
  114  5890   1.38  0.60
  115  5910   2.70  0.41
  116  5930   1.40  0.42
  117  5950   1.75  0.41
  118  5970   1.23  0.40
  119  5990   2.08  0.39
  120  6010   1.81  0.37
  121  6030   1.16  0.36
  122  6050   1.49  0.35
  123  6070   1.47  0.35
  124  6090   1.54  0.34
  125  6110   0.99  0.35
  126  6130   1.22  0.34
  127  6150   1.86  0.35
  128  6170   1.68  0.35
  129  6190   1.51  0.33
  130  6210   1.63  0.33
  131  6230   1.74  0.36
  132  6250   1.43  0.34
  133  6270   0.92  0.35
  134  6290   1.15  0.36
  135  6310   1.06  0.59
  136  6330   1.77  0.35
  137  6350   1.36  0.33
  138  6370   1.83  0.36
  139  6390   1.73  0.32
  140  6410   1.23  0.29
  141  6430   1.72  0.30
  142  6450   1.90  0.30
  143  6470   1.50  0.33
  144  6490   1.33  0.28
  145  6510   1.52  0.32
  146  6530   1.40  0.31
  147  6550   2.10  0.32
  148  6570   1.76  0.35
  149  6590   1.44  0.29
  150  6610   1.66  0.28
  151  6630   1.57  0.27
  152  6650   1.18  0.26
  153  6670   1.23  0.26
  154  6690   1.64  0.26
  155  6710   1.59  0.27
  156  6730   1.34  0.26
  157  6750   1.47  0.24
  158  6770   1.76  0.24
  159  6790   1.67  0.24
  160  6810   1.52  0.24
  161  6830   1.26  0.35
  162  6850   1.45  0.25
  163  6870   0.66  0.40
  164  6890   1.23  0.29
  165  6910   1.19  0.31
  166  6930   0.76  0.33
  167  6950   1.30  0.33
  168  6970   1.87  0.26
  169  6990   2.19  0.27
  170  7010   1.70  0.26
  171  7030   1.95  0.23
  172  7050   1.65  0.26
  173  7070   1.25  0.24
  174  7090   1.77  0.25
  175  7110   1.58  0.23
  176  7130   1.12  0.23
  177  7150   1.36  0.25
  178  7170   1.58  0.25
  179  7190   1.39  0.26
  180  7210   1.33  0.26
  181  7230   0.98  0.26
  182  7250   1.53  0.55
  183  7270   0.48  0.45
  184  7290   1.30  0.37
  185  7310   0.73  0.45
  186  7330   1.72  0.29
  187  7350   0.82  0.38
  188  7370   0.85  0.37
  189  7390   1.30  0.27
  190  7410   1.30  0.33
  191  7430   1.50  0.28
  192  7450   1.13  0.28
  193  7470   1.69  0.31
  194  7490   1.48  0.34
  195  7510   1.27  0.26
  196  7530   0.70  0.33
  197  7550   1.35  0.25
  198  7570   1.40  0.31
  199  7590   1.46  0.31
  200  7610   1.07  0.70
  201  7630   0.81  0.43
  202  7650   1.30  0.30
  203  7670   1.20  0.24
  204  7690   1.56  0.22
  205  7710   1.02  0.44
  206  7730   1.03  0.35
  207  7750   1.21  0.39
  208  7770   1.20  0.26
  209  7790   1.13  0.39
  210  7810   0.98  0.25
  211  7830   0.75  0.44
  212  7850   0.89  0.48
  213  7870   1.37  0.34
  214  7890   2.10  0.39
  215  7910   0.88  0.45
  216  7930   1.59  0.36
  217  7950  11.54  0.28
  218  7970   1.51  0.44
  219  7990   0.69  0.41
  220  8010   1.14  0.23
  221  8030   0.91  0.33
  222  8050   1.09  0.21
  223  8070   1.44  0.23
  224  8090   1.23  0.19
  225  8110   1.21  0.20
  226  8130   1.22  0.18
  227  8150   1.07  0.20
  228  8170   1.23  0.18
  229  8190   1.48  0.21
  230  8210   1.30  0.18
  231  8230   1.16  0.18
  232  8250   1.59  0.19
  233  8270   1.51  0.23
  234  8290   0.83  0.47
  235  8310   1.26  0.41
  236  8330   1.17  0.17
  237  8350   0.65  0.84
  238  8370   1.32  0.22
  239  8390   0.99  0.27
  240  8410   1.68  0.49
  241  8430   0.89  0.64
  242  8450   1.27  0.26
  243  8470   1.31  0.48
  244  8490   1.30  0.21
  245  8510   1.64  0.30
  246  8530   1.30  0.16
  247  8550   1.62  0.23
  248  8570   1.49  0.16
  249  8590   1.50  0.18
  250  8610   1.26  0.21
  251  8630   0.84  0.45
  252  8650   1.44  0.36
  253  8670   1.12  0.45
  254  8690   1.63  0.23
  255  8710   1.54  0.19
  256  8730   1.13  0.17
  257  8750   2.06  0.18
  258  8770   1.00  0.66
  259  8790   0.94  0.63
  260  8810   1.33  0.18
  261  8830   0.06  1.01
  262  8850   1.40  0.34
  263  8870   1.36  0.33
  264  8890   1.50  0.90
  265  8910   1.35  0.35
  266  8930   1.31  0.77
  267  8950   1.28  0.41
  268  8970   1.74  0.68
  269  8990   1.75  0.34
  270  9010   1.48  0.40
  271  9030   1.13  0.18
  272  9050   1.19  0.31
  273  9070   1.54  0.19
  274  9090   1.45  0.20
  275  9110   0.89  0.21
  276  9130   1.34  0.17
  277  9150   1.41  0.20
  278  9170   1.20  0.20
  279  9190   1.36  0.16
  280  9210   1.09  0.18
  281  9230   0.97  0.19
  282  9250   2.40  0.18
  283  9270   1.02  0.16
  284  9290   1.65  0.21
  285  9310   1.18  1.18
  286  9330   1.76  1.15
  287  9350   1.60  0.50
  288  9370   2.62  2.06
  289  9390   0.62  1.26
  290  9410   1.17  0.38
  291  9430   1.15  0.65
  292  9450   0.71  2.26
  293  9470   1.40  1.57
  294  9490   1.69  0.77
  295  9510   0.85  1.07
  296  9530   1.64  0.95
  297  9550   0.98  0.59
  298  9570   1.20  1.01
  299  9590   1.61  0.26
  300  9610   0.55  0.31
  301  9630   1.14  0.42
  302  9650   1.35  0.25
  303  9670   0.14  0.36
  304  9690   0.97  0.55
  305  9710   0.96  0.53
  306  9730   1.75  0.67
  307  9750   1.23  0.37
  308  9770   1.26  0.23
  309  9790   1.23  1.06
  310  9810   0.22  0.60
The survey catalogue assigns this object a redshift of 1.13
